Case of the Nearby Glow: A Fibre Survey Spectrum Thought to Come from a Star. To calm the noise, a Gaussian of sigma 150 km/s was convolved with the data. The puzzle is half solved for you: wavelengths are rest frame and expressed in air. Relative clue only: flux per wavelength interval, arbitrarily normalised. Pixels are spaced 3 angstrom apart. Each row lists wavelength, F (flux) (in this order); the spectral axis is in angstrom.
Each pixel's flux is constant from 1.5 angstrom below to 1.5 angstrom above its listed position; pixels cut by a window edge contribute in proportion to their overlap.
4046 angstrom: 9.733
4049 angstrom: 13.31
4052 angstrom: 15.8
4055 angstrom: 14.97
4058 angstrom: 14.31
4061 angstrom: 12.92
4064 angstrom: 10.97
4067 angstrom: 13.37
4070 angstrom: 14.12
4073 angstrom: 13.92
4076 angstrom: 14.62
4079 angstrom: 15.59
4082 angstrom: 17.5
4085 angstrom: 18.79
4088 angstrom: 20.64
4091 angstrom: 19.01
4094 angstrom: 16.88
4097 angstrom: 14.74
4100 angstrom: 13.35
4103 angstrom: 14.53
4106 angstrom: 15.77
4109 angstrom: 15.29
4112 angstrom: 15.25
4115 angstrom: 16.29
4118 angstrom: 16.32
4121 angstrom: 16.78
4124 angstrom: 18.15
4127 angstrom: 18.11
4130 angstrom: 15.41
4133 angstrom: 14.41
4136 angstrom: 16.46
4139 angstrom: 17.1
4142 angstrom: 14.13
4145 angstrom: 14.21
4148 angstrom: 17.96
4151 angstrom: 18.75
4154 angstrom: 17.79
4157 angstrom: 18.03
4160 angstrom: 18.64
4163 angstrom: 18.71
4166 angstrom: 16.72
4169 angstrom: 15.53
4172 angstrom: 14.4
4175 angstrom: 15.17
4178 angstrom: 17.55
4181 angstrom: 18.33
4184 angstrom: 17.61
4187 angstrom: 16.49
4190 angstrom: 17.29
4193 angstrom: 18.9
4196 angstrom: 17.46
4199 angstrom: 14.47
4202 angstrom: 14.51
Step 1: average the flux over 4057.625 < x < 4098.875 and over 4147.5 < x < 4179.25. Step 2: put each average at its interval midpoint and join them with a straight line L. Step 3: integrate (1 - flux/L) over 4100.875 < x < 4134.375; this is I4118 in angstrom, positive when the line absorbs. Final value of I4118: 0.7 angstrom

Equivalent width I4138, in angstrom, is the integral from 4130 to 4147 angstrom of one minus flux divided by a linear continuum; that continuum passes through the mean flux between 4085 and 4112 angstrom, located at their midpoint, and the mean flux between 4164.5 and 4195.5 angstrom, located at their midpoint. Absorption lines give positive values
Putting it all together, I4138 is 1.3 angstrom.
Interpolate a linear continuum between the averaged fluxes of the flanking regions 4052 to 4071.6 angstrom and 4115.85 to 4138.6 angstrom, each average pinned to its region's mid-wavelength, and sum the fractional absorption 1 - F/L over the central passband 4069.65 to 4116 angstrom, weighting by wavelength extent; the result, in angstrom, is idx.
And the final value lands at -3.3 angstrom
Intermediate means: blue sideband 13.6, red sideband 16.5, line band 16.1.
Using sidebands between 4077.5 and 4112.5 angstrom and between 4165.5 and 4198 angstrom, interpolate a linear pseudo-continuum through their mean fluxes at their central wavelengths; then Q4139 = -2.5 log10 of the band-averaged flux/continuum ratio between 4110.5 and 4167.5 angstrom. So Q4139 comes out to -0.01 mag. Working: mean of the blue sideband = 16.5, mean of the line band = 16.8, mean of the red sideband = 16.8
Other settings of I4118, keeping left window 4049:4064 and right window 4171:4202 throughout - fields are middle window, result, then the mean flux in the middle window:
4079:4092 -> -3.5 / 18.6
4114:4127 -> -1.4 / 17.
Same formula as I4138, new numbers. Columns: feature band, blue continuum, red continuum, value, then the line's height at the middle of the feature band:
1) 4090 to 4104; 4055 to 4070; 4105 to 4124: -0.5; 15.2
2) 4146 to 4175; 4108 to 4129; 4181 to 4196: 0.0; 17.2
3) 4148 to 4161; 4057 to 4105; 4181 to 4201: -1.4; 16.5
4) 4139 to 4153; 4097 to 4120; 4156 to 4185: -0.1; 16.3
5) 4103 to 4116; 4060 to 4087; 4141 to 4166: 0.3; 15.9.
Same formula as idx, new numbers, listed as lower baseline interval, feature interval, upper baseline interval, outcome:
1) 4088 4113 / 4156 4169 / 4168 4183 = -1.23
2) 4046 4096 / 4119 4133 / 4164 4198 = -0.65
